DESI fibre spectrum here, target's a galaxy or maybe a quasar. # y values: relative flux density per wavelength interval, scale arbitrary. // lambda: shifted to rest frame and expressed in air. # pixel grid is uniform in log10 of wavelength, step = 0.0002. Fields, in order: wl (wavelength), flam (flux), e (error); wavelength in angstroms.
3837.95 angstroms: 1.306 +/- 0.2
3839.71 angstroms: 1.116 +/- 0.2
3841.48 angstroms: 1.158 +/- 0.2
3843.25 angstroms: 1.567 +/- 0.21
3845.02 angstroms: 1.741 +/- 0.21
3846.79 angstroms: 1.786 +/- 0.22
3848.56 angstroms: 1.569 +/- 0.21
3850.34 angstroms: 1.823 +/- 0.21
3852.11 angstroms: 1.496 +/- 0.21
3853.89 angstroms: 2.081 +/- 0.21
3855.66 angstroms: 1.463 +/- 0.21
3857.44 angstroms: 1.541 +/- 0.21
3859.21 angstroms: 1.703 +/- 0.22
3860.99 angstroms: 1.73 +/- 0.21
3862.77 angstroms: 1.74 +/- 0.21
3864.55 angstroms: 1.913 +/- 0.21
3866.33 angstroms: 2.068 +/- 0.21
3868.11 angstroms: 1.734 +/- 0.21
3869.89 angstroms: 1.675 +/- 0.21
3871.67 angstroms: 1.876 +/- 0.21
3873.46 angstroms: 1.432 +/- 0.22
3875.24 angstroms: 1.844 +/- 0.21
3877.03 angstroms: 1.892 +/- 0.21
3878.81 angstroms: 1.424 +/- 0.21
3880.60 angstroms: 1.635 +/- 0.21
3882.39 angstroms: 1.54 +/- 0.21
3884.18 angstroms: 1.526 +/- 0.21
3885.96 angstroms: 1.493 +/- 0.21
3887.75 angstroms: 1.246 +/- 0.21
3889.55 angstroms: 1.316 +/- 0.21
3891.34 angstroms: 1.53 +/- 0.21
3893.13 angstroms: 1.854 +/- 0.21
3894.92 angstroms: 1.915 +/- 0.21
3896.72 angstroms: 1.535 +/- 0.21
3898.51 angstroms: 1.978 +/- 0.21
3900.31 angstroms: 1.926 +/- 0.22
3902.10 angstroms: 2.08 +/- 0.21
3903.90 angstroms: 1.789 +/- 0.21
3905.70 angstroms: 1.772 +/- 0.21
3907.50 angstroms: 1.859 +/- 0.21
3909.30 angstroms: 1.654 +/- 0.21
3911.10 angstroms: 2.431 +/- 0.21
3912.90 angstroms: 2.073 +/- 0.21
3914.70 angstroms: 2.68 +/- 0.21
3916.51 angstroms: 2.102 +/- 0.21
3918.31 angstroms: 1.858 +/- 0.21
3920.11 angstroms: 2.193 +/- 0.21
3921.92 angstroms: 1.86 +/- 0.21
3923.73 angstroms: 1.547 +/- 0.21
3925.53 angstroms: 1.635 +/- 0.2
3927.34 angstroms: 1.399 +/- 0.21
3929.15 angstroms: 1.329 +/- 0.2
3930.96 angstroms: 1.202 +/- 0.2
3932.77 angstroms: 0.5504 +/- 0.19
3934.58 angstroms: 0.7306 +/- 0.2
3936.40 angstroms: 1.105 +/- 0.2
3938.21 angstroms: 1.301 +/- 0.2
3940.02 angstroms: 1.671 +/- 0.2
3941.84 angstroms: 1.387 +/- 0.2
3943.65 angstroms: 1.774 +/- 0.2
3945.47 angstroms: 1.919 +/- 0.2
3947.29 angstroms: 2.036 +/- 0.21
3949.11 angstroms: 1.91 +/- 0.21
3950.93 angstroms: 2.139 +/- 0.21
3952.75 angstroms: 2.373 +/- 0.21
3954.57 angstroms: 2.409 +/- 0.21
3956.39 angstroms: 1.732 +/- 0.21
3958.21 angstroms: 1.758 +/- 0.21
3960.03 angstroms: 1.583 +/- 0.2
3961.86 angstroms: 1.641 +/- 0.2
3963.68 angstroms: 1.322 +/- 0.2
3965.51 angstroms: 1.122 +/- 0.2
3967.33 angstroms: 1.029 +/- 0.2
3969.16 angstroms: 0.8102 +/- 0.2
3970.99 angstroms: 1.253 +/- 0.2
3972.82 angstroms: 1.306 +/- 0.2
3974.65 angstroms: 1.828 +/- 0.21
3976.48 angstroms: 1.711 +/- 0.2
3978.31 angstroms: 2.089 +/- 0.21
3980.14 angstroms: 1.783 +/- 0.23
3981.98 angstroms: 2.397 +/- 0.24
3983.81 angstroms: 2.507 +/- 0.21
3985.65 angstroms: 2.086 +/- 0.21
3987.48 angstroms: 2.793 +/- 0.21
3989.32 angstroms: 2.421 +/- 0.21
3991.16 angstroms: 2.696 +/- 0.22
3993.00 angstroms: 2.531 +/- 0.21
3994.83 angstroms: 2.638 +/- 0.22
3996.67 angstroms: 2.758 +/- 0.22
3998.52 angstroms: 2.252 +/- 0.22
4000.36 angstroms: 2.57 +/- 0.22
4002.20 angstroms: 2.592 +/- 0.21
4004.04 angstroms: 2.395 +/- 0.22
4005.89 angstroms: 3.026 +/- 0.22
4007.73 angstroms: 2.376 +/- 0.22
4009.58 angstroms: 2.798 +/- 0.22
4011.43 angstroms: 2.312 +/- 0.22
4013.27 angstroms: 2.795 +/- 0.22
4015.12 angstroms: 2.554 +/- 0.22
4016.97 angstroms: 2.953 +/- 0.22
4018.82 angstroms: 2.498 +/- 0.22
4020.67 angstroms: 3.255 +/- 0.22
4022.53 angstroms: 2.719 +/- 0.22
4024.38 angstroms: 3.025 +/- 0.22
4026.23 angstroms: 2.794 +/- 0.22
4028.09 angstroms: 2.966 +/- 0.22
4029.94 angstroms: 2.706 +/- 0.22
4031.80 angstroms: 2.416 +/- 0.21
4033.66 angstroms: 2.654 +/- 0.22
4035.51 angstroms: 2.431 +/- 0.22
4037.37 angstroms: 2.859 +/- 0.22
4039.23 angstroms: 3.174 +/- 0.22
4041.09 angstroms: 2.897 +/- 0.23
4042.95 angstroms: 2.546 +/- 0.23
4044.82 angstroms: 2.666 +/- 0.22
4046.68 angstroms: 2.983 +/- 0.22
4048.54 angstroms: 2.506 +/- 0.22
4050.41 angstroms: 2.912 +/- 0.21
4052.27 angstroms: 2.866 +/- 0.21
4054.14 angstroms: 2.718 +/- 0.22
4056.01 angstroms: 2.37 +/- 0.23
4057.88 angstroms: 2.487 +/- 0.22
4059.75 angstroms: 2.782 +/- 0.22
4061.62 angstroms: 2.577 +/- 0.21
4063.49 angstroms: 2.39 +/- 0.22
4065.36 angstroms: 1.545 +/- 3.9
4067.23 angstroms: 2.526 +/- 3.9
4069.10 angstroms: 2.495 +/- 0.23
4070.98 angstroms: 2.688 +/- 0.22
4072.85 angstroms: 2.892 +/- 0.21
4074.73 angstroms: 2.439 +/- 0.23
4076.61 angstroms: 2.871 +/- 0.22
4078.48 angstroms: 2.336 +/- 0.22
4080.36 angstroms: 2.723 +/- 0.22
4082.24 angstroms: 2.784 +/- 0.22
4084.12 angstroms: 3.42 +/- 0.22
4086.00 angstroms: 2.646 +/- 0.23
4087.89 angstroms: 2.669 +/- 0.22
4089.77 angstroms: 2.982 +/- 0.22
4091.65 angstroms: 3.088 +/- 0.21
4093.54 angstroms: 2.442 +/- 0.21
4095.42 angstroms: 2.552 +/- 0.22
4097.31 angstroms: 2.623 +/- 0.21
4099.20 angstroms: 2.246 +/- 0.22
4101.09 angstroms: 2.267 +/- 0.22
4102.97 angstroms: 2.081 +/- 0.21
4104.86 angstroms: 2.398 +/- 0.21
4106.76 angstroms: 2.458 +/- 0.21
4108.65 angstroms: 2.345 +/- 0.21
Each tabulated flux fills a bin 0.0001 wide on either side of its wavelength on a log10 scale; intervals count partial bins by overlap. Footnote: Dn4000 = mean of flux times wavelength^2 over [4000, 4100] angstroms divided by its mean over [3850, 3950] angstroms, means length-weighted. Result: 1.71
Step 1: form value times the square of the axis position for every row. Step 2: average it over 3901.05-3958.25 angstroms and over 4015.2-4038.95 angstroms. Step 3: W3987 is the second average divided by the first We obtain 1.7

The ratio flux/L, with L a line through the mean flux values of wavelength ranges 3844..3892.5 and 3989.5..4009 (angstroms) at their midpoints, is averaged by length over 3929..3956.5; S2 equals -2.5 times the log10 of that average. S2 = 0.344 mag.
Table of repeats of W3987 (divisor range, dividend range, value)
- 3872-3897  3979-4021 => 1.70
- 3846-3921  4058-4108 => 1.59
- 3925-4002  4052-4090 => 1.52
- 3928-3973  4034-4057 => 1.92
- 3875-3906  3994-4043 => 1.72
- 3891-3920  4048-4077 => 1.42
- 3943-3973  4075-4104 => 1.70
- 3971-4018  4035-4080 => 1.13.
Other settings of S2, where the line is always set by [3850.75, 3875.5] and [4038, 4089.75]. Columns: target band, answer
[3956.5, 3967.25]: 0.435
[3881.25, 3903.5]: 0.129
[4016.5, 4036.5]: -0.110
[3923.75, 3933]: 0.484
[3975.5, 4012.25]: -0.041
